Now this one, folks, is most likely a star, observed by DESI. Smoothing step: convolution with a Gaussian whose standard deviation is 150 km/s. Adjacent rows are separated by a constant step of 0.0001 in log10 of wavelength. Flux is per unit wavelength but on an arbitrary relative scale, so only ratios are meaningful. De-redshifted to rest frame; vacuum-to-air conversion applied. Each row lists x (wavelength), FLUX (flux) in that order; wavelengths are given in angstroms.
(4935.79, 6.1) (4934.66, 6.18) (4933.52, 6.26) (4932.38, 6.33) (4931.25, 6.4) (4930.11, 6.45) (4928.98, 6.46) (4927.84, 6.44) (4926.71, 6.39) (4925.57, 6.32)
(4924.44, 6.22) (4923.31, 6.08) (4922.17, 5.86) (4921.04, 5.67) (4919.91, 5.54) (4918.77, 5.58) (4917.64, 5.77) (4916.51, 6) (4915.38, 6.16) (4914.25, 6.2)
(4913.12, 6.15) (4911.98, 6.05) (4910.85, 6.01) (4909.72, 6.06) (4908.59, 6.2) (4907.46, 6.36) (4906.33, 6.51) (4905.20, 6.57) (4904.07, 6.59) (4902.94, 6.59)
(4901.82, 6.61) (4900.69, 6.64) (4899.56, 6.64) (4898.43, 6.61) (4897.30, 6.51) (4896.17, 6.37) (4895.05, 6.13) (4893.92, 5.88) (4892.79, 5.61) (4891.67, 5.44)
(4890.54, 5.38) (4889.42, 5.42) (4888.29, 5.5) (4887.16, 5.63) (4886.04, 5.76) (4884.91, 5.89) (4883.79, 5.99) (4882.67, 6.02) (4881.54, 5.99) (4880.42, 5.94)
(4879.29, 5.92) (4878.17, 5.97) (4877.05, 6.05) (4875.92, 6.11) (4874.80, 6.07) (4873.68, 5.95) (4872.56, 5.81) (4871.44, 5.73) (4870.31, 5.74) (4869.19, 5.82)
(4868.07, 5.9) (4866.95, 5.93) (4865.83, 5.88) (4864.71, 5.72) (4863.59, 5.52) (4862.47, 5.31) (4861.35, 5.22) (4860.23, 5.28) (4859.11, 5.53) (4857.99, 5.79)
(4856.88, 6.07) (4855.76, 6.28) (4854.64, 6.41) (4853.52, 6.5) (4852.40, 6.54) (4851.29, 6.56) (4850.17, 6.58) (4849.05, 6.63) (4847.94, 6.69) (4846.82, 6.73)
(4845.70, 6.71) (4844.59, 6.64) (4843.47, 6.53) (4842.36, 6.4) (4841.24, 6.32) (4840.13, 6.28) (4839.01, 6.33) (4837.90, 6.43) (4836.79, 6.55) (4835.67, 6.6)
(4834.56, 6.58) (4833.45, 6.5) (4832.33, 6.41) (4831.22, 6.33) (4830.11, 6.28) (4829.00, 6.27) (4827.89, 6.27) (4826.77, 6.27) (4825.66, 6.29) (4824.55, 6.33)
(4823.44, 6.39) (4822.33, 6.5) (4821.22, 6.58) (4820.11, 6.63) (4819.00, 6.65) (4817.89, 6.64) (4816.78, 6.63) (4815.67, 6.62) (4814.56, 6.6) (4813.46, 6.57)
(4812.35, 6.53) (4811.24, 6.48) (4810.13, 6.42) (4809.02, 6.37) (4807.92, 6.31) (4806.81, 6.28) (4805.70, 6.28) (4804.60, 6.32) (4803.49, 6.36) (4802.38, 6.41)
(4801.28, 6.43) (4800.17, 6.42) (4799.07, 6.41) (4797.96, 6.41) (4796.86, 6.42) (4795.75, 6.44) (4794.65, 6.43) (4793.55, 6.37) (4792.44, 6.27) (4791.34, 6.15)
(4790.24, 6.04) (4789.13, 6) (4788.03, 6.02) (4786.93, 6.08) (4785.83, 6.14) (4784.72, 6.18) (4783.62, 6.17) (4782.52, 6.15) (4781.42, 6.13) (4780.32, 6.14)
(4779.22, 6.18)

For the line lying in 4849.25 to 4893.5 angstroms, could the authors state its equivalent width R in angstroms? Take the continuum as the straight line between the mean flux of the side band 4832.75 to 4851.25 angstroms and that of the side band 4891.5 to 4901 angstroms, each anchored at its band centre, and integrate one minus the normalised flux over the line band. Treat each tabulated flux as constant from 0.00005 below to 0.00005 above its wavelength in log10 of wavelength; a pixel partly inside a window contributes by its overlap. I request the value 3.43 angstroms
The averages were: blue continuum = 6.53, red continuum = 6.22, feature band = 5.87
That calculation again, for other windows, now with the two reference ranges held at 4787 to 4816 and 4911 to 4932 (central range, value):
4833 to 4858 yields -0.87 angstroms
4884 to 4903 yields 0.42 angstroms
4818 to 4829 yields -0.22 angstroms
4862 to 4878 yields 0.97 angstroms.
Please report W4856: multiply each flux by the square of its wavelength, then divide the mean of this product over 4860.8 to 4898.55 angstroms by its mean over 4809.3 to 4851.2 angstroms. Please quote 0.9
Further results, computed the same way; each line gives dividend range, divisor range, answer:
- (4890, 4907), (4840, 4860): 1.00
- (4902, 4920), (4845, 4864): 1.03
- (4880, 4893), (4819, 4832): 0.92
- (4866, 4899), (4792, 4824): 0.94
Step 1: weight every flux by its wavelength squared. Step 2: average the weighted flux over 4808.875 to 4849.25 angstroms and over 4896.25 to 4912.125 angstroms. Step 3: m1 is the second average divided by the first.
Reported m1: 1.0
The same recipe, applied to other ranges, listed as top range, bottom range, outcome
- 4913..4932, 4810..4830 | 0.98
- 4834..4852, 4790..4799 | 1.05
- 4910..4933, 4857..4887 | 1.07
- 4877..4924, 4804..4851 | 0.96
